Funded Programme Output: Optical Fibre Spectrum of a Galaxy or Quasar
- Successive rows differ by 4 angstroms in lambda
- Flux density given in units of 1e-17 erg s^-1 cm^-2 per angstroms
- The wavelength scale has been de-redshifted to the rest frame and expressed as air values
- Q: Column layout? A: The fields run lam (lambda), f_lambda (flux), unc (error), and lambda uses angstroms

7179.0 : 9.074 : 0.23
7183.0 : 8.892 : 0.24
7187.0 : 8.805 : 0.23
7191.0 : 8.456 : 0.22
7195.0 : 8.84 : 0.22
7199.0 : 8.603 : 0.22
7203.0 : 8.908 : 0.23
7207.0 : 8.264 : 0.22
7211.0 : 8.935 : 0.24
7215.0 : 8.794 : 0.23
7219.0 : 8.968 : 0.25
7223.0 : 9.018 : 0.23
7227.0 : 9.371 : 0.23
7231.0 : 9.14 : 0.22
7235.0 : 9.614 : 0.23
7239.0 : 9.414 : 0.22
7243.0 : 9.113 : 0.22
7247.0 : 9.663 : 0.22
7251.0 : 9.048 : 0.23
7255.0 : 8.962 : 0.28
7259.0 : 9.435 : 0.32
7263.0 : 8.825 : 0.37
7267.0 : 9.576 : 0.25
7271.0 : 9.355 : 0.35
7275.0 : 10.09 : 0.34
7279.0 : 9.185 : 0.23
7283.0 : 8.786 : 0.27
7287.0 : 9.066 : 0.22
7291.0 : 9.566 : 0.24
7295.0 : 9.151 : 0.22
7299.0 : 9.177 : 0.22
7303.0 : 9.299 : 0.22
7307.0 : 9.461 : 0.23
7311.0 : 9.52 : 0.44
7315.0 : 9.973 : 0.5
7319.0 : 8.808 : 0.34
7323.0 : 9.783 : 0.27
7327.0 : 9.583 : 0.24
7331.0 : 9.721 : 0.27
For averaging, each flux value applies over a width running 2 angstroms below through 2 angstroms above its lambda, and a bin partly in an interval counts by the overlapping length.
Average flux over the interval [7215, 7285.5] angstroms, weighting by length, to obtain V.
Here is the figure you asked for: 9.25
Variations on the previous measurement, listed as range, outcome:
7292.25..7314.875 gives 9.38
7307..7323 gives 9.48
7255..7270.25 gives 9.24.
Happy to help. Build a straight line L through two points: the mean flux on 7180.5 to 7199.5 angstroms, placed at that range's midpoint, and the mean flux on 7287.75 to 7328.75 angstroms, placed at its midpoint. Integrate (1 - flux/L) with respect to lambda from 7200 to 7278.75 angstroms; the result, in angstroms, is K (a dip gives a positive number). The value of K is -1.33 angstroms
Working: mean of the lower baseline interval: 8.74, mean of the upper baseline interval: 9.42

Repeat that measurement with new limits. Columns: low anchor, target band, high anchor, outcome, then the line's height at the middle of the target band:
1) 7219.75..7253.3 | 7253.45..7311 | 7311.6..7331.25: 0.8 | 9.43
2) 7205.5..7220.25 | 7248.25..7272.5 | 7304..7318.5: -0.2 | 9.13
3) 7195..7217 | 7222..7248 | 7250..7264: -1.2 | 8.93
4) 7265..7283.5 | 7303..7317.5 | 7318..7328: -0.2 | 9.44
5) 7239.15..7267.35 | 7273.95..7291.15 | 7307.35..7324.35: 0.2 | 9.36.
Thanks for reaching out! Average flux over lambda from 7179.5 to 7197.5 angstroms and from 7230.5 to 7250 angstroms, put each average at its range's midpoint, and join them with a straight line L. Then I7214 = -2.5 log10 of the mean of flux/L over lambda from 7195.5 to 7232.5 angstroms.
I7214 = 0.023 mag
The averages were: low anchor 8.77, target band 8.88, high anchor 9.39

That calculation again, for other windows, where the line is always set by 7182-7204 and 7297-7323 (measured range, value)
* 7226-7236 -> -0.05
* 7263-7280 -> -0.04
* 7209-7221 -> 0.00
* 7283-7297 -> 0.01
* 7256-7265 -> 0.00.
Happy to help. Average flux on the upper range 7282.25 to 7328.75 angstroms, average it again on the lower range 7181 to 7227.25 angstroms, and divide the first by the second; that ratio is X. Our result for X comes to 1.06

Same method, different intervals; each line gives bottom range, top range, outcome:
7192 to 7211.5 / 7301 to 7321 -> 1.08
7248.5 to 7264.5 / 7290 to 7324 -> 1.03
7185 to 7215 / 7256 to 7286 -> 1.07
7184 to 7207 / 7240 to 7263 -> 1.06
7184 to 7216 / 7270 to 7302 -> 1.07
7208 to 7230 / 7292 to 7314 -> 1.04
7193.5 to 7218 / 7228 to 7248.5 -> 1.07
